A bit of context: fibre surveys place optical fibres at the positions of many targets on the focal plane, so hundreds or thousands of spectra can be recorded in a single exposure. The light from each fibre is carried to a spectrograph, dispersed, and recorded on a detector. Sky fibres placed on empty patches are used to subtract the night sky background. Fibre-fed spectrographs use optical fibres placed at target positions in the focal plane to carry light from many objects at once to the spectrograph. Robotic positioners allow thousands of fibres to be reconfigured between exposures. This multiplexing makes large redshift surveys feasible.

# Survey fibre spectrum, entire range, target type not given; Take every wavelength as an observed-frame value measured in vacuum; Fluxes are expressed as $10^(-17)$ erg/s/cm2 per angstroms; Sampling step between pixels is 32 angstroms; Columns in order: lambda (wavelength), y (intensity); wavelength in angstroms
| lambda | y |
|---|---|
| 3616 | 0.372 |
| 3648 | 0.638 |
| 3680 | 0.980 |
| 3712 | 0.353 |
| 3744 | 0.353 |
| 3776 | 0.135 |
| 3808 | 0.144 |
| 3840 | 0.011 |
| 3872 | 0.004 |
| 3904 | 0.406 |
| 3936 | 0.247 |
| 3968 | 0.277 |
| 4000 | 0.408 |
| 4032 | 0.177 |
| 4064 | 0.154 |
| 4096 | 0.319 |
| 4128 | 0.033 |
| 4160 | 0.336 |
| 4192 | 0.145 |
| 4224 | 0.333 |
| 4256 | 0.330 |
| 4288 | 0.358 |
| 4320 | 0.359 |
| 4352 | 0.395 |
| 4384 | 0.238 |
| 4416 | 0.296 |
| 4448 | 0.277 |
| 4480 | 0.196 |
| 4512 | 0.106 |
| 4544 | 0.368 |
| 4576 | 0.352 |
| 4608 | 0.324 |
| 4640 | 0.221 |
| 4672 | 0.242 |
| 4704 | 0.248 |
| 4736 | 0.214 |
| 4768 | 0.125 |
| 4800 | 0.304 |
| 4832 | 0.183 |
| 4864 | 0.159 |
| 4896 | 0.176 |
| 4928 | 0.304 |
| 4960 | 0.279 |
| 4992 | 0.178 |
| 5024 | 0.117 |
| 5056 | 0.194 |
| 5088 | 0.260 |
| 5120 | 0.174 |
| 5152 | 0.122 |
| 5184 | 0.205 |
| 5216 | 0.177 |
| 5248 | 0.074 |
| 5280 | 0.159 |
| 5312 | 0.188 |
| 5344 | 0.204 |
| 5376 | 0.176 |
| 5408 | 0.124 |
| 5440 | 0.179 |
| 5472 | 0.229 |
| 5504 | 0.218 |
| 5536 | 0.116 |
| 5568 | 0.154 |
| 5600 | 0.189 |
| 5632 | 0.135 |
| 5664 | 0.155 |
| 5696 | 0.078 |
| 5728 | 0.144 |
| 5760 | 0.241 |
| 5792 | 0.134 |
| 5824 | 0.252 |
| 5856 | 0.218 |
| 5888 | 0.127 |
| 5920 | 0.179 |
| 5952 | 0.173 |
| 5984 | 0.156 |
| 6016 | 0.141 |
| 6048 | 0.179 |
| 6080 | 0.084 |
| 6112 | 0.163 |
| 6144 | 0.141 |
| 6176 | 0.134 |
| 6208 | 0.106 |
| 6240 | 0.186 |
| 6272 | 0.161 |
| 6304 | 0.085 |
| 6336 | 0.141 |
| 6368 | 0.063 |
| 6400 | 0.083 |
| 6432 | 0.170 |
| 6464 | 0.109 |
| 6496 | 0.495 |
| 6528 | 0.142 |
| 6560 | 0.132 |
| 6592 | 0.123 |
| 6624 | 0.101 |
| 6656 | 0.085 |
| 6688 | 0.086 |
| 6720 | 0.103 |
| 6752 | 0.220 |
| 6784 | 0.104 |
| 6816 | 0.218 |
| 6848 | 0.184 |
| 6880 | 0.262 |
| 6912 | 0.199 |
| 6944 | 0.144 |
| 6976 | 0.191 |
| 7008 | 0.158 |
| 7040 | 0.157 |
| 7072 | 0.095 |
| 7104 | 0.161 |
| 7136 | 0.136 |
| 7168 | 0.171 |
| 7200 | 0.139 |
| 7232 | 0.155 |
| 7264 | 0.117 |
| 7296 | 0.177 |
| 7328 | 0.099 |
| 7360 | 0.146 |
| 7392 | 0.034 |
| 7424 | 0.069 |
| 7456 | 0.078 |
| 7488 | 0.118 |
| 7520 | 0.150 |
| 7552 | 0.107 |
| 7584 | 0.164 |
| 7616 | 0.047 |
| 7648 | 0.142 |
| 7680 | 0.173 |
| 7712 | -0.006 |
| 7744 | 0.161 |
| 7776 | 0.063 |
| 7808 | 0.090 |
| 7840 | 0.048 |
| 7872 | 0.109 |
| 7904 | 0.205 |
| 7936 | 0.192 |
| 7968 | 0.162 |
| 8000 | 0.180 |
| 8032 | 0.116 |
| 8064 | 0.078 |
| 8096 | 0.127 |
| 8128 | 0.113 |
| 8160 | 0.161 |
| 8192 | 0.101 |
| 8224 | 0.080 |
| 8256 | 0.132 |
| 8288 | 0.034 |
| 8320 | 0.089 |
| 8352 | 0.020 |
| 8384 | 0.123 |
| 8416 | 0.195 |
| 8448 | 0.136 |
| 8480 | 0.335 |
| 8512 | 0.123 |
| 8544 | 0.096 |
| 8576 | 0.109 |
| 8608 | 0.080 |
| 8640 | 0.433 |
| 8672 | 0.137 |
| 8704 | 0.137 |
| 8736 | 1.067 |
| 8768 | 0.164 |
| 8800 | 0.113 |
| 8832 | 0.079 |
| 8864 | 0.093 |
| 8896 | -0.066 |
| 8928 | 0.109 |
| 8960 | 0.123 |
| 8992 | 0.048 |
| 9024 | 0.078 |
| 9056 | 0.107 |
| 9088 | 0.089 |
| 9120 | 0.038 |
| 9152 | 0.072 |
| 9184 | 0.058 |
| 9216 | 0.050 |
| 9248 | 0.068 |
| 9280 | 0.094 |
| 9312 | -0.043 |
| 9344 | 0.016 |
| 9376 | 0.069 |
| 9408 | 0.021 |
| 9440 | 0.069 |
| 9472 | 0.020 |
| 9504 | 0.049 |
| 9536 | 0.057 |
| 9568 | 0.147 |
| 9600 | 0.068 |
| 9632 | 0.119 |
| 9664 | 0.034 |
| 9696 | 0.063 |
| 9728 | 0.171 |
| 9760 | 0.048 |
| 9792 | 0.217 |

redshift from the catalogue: 0.744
